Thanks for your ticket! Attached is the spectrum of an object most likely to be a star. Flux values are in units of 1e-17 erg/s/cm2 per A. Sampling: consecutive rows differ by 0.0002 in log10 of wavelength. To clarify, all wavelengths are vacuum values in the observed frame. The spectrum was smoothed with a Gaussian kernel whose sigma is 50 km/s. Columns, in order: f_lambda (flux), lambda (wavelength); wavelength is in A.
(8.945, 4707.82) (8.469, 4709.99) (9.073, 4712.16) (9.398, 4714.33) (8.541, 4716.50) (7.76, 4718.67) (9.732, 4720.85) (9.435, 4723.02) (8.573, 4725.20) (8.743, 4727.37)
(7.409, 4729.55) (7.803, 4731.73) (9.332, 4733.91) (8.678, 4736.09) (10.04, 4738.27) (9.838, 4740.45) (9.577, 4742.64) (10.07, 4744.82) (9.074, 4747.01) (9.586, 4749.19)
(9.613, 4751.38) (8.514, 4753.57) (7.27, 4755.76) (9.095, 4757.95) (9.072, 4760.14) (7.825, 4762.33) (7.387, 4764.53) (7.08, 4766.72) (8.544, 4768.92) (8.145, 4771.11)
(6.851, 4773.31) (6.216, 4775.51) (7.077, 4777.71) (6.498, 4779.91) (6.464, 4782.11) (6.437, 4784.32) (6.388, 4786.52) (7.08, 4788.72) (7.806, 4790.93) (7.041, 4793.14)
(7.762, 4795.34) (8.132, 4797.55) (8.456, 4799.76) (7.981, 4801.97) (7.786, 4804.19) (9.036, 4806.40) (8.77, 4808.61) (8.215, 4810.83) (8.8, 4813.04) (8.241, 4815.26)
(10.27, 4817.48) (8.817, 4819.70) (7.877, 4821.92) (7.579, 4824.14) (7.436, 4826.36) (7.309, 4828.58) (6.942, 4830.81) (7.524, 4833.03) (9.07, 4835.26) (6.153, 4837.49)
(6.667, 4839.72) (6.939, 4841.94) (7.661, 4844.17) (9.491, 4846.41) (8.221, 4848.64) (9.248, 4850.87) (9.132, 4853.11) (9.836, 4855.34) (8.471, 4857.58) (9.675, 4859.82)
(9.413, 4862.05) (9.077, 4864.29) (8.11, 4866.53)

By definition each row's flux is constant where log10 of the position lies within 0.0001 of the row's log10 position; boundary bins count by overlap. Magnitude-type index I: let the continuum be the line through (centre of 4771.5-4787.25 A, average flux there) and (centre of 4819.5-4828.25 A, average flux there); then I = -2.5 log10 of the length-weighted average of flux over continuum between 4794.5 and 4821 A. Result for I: -0.158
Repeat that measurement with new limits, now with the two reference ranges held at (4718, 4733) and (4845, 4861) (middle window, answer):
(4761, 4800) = 0.20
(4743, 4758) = -0.05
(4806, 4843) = 0.13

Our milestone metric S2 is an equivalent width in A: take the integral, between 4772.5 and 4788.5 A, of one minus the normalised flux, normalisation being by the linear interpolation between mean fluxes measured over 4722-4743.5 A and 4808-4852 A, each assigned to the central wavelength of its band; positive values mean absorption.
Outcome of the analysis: 3.6 A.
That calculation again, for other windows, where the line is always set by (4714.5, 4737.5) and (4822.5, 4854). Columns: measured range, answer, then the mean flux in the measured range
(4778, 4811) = 2.3 A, 7.56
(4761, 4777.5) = 1.8 A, 7.44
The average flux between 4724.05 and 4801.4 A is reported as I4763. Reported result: 8.1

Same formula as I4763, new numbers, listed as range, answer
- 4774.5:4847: 7.68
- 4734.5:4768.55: 8.85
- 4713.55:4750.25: 9.03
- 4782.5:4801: 7.36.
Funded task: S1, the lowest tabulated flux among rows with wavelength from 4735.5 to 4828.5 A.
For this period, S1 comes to 6.216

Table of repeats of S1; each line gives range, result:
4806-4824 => 7.877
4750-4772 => 7.08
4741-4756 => 7.27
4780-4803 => 6.388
